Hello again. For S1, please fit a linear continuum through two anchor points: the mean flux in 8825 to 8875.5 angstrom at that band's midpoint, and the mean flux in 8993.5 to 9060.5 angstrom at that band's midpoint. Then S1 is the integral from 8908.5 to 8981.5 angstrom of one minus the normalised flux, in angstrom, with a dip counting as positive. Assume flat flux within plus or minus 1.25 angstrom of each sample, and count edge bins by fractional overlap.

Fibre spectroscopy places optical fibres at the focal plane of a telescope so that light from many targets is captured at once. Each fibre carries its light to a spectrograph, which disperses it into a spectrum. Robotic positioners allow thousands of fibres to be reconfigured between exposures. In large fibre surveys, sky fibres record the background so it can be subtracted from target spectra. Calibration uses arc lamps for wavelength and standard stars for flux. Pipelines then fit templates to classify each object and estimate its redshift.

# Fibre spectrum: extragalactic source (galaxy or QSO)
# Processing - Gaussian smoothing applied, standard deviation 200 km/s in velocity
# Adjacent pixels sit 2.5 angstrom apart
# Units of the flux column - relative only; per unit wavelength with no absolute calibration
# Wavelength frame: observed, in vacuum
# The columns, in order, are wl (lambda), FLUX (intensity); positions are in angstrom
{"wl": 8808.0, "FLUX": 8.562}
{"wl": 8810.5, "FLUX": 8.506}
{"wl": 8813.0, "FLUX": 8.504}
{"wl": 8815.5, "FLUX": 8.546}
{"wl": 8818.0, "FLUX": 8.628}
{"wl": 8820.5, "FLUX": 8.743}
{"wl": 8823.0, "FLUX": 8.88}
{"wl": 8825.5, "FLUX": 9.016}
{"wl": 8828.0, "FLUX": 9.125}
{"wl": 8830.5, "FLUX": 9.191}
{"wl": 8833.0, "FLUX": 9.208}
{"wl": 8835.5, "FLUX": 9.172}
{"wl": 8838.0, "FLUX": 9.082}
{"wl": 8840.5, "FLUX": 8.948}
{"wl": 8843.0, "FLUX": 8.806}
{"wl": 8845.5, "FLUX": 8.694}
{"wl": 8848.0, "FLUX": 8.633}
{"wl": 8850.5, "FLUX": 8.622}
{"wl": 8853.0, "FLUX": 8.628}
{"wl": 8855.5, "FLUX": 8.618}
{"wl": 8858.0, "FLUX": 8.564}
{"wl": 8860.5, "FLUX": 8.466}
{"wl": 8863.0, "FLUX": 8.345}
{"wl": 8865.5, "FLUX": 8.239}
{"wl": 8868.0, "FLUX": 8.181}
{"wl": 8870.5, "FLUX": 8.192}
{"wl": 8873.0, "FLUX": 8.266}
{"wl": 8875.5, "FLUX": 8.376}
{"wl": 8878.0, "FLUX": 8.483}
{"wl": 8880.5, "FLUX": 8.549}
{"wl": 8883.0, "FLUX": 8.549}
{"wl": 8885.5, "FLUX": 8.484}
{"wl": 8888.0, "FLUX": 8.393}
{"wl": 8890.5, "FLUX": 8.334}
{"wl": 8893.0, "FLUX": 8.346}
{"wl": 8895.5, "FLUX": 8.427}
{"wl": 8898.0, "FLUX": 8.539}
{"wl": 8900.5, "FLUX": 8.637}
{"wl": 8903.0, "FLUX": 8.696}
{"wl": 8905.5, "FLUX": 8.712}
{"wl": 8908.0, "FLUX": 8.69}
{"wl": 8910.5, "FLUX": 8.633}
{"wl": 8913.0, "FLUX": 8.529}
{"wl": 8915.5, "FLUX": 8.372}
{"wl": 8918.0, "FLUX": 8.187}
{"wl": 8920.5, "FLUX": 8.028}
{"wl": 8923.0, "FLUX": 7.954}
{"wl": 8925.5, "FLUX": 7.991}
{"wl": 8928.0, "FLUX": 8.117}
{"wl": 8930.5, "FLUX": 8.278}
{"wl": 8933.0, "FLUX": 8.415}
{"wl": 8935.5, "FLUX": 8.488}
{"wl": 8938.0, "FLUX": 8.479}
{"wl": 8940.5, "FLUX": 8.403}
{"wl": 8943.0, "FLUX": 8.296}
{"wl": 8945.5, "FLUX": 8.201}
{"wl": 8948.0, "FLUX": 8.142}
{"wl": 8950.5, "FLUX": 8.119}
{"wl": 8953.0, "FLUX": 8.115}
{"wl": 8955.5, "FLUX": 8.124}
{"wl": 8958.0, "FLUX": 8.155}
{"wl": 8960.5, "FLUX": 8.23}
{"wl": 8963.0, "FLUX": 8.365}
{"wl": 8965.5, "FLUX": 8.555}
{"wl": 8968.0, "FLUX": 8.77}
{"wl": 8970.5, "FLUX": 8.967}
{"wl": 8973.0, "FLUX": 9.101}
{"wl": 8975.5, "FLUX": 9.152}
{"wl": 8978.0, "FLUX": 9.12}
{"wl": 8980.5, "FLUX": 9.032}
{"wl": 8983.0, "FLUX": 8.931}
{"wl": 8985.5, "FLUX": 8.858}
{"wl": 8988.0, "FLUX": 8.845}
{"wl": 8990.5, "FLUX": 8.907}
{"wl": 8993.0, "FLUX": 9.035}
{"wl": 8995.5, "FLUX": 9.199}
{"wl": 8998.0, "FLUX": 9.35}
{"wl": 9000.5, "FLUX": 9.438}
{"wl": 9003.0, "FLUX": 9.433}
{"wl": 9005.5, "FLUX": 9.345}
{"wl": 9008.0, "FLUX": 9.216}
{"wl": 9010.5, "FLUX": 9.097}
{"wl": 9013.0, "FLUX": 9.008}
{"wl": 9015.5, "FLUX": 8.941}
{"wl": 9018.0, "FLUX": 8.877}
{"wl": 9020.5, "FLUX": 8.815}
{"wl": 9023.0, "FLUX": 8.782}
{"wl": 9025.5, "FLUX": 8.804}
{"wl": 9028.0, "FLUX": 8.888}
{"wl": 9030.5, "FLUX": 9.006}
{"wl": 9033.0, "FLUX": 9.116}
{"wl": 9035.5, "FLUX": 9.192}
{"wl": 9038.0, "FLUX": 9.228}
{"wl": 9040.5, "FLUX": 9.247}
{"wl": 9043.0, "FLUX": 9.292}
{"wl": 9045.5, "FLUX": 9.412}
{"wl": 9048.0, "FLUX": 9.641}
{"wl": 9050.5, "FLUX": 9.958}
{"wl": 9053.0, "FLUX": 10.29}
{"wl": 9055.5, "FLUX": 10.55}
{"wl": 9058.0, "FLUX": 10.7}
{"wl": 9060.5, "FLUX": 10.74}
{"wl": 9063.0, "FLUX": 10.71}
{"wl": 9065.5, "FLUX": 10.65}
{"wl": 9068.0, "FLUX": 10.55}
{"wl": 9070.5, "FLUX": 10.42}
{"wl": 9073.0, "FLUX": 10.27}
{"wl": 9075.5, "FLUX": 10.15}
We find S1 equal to 5.0 angstrom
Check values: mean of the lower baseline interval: 8.69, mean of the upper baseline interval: 9.36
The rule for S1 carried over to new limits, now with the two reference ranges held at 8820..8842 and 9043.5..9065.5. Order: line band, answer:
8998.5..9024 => 2.3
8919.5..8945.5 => 3.6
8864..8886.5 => 2.2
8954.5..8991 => 4.0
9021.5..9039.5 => 2.0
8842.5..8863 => 1.2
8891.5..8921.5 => 3.1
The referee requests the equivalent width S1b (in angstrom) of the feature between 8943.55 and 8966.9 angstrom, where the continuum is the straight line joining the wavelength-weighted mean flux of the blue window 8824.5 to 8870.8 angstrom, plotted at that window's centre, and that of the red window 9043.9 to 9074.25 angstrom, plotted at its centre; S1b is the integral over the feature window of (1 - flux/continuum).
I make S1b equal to 3.2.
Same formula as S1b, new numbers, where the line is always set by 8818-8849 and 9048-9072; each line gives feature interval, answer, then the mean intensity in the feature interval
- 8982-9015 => 3.04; 9.13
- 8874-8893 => 1.72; 8.44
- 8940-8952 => 1.83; 8.22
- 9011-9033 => 2.79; 8.91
